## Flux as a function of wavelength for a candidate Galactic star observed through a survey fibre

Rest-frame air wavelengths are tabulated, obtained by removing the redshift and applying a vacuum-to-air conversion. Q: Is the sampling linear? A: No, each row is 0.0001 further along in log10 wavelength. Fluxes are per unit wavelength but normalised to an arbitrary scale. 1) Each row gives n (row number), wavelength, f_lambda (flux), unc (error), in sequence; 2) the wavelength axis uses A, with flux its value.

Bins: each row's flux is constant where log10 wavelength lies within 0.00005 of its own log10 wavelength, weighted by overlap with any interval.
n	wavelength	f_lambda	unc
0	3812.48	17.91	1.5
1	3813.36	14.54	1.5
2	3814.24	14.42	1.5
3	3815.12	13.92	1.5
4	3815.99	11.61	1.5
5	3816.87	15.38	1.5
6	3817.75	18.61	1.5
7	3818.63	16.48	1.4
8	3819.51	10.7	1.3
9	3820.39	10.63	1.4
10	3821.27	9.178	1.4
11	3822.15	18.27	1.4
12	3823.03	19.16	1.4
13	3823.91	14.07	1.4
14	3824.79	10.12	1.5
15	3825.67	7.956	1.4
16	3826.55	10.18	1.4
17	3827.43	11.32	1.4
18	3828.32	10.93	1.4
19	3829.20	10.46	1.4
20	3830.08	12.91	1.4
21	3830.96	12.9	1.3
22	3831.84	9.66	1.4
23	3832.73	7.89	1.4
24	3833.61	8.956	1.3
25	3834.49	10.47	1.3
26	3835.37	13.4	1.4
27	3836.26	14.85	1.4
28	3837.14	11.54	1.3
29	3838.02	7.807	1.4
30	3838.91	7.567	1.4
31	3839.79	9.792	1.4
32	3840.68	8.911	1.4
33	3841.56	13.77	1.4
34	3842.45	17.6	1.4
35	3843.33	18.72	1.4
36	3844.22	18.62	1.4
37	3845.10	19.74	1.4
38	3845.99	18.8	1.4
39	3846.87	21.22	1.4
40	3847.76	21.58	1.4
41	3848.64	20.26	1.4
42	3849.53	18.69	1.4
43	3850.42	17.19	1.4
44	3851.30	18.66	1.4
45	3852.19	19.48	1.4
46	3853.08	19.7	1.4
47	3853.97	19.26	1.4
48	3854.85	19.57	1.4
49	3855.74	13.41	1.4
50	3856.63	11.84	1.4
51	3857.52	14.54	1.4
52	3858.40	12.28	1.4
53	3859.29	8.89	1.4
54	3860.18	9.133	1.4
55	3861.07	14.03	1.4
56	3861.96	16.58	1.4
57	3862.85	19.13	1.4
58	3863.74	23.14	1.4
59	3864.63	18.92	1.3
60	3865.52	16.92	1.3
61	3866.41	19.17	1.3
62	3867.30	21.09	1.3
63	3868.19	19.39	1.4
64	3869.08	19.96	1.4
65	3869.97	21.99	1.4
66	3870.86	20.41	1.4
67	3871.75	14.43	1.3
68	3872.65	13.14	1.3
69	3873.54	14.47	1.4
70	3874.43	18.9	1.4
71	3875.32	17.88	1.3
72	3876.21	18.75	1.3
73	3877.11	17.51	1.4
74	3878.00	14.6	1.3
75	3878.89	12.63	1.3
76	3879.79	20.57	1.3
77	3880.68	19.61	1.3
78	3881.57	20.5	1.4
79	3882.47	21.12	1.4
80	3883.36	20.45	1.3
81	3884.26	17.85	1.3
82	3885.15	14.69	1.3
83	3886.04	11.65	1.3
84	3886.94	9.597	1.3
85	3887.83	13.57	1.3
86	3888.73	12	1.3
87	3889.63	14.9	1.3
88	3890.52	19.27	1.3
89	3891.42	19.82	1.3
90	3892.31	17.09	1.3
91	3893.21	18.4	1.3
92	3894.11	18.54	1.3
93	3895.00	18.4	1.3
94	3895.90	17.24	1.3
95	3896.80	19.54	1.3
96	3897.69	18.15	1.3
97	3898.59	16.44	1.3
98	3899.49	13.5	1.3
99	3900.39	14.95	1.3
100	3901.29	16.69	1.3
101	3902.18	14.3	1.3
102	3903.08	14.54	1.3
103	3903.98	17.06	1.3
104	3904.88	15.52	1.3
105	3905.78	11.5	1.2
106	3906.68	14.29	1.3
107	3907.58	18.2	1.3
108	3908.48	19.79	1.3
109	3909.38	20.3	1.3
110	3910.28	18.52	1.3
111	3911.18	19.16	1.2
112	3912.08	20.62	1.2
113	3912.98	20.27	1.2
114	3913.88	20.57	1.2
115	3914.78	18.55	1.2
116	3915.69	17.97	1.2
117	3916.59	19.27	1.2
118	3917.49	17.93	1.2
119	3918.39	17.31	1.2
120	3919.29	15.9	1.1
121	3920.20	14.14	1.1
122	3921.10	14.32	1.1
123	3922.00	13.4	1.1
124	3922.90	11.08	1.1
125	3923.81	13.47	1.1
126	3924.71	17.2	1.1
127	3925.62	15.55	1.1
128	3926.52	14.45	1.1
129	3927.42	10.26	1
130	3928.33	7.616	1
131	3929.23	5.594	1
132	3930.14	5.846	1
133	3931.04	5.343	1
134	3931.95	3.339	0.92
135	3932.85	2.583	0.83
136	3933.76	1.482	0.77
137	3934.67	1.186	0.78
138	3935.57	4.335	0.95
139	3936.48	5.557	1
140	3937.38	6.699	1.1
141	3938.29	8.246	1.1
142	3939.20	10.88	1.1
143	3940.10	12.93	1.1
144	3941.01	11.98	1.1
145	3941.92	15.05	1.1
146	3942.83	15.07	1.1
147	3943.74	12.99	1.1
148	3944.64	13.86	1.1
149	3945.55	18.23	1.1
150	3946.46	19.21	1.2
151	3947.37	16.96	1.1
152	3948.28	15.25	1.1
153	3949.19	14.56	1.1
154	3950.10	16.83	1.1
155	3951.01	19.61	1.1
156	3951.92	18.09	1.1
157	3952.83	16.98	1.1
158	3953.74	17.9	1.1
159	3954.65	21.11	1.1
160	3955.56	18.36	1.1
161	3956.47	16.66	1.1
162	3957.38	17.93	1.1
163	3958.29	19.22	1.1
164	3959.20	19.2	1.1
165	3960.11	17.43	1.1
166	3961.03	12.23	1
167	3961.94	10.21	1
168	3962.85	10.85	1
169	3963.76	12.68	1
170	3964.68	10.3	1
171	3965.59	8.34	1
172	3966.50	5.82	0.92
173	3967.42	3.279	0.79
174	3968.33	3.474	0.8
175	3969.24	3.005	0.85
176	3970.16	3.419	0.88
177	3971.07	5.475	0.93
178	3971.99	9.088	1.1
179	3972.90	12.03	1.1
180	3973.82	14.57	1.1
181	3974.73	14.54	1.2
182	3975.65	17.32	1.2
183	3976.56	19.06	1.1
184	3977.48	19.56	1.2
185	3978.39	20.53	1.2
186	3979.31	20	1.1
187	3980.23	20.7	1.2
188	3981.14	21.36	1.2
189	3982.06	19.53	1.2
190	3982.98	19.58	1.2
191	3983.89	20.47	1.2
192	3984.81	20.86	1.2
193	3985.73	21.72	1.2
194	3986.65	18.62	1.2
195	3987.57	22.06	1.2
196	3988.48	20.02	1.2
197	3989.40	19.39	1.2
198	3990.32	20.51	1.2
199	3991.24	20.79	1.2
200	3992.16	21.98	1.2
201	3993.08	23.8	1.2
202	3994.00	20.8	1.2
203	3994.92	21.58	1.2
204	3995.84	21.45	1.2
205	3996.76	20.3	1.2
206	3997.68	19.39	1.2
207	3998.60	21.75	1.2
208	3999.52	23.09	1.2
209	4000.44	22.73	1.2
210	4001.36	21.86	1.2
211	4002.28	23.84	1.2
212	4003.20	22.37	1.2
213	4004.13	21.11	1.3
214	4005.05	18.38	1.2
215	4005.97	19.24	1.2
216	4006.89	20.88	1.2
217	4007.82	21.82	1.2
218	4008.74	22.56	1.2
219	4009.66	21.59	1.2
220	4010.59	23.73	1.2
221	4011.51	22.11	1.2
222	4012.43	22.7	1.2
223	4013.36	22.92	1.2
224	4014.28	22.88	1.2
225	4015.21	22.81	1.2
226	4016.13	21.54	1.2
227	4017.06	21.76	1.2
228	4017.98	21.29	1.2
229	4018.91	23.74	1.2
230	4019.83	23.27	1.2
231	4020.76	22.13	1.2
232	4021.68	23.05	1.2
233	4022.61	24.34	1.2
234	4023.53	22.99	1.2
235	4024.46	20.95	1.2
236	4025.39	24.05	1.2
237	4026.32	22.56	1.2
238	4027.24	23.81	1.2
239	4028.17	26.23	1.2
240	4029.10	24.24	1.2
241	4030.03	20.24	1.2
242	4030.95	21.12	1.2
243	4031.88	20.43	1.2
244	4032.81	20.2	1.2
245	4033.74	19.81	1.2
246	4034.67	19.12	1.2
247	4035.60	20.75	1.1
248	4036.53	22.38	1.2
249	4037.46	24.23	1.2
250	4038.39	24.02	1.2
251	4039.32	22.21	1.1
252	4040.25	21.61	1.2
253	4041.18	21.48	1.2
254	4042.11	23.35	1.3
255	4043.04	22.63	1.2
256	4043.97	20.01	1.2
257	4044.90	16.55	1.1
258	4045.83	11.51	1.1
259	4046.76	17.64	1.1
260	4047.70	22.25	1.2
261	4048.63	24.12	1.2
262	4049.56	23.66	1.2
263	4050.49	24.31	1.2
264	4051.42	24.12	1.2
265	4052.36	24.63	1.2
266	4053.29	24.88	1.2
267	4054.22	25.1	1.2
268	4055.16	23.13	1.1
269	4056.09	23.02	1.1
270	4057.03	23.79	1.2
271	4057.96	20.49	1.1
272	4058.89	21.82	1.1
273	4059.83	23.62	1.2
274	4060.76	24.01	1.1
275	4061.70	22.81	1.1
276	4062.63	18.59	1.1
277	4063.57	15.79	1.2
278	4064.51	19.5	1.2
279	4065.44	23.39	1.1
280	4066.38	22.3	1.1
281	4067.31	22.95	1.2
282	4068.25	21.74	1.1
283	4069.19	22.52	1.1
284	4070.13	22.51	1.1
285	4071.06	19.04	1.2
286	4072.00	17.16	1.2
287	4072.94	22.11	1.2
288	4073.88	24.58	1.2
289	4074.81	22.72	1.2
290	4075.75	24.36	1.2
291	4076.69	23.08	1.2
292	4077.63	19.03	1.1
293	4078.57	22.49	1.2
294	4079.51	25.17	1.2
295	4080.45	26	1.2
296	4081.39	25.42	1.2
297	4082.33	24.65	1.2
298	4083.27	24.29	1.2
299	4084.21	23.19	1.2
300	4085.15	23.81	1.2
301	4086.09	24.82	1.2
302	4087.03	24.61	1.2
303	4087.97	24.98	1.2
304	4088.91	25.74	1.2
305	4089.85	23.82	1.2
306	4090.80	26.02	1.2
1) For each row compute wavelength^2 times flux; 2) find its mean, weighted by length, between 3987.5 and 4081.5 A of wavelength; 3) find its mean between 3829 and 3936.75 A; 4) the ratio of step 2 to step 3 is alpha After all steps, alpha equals 1.56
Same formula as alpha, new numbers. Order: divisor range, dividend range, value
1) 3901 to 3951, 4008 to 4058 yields 1.73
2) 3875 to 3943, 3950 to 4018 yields 1.30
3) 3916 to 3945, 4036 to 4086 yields 2.20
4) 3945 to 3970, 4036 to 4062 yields 1.66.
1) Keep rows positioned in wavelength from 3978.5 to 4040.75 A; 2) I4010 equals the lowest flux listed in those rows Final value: 18.38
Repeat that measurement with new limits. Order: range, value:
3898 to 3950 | 1.186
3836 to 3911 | 7.567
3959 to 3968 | 3.279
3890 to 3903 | 13.5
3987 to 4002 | 19.39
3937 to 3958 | 6.699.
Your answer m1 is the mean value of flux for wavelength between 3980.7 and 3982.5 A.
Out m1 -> 20.4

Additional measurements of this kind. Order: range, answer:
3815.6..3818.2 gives 15.3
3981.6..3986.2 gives 20.4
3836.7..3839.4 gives 9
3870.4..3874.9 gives 16.3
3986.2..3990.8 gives 20.1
